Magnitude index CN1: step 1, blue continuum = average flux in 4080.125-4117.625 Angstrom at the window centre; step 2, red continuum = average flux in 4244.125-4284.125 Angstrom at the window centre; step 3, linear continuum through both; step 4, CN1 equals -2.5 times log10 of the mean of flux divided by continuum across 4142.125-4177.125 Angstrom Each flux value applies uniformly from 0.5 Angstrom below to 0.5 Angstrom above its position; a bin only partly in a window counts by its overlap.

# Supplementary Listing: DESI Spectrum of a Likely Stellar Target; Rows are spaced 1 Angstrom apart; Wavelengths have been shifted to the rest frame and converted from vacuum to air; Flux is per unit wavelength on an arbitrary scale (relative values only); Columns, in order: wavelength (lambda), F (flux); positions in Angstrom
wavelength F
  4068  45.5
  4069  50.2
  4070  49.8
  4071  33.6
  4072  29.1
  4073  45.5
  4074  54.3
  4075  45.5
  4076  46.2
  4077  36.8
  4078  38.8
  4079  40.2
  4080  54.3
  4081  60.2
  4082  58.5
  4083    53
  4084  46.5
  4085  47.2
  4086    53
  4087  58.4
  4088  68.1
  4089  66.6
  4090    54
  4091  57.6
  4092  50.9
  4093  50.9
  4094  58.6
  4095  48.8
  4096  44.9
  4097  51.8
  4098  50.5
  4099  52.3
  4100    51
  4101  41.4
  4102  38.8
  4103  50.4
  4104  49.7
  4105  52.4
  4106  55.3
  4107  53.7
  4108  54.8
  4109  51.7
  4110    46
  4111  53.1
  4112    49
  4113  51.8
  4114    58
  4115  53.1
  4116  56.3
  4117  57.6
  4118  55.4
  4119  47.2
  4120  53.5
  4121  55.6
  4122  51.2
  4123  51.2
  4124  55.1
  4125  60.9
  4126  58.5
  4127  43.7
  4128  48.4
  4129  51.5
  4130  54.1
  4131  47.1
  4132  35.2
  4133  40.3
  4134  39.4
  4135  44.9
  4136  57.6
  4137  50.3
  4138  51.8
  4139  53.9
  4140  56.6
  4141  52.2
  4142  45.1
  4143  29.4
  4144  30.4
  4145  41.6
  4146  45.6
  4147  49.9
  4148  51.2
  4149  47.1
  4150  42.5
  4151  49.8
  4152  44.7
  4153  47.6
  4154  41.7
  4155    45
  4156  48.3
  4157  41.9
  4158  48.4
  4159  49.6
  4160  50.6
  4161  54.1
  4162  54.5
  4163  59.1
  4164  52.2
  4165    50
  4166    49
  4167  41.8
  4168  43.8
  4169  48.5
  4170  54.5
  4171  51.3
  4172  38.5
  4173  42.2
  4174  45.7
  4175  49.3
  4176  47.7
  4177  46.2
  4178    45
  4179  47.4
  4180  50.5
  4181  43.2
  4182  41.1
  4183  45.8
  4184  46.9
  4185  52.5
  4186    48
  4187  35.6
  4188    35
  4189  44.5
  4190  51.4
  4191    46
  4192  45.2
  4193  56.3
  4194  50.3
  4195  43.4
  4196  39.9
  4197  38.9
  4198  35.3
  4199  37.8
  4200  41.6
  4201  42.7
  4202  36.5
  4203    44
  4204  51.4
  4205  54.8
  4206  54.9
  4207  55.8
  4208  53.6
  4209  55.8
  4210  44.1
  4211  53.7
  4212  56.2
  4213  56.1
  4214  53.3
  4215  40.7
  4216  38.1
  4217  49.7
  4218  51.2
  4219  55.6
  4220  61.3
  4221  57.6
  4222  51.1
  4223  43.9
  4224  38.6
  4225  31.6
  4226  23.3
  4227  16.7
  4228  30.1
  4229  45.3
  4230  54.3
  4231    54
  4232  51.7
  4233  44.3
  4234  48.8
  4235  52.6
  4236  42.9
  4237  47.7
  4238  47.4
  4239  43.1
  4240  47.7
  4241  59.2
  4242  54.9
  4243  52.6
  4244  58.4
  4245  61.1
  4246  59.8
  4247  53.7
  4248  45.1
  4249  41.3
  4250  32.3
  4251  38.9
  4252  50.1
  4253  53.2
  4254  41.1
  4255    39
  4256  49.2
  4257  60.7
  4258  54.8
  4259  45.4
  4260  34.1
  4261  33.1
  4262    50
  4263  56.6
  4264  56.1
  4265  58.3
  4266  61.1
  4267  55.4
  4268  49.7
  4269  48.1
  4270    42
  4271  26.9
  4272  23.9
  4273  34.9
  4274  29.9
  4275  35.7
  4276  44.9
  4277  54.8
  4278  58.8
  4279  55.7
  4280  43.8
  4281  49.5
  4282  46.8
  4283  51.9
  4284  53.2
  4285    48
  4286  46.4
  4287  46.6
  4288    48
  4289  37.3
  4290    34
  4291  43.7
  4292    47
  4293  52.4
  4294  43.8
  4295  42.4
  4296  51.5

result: 0.09 mag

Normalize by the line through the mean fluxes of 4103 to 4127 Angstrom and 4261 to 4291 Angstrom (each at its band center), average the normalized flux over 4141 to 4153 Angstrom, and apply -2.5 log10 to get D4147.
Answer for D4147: 0.18 mag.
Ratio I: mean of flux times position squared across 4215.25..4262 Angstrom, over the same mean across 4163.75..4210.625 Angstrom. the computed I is 1.03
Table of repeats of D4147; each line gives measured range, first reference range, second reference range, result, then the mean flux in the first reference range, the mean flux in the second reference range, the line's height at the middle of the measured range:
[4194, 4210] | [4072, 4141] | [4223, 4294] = 0.05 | 51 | 46.1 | 47.9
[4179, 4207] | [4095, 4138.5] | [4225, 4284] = 0.07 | 50.6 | 46.5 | 48.3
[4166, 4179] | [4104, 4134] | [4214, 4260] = 0.07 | 51.5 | 47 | 49.5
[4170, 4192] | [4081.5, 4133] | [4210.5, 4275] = 0.08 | 52.1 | 46.8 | 49.2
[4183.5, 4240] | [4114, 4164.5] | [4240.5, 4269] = 0.08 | 49.1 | 50.1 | 49.8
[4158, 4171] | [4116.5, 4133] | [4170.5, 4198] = -0.07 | 51.3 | 45.3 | 47.3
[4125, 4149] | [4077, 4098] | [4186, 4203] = 0.02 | 52.7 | 42.7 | 48.1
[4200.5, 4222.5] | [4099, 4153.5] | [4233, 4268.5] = -0.03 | 49.4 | 49.5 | 49.5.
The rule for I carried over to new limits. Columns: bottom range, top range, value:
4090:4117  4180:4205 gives 0.90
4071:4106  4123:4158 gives 0.97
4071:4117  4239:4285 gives 1.02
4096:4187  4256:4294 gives 1.02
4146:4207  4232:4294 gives 1.06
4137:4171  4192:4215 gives 1.03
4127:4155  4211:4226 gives 1.08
